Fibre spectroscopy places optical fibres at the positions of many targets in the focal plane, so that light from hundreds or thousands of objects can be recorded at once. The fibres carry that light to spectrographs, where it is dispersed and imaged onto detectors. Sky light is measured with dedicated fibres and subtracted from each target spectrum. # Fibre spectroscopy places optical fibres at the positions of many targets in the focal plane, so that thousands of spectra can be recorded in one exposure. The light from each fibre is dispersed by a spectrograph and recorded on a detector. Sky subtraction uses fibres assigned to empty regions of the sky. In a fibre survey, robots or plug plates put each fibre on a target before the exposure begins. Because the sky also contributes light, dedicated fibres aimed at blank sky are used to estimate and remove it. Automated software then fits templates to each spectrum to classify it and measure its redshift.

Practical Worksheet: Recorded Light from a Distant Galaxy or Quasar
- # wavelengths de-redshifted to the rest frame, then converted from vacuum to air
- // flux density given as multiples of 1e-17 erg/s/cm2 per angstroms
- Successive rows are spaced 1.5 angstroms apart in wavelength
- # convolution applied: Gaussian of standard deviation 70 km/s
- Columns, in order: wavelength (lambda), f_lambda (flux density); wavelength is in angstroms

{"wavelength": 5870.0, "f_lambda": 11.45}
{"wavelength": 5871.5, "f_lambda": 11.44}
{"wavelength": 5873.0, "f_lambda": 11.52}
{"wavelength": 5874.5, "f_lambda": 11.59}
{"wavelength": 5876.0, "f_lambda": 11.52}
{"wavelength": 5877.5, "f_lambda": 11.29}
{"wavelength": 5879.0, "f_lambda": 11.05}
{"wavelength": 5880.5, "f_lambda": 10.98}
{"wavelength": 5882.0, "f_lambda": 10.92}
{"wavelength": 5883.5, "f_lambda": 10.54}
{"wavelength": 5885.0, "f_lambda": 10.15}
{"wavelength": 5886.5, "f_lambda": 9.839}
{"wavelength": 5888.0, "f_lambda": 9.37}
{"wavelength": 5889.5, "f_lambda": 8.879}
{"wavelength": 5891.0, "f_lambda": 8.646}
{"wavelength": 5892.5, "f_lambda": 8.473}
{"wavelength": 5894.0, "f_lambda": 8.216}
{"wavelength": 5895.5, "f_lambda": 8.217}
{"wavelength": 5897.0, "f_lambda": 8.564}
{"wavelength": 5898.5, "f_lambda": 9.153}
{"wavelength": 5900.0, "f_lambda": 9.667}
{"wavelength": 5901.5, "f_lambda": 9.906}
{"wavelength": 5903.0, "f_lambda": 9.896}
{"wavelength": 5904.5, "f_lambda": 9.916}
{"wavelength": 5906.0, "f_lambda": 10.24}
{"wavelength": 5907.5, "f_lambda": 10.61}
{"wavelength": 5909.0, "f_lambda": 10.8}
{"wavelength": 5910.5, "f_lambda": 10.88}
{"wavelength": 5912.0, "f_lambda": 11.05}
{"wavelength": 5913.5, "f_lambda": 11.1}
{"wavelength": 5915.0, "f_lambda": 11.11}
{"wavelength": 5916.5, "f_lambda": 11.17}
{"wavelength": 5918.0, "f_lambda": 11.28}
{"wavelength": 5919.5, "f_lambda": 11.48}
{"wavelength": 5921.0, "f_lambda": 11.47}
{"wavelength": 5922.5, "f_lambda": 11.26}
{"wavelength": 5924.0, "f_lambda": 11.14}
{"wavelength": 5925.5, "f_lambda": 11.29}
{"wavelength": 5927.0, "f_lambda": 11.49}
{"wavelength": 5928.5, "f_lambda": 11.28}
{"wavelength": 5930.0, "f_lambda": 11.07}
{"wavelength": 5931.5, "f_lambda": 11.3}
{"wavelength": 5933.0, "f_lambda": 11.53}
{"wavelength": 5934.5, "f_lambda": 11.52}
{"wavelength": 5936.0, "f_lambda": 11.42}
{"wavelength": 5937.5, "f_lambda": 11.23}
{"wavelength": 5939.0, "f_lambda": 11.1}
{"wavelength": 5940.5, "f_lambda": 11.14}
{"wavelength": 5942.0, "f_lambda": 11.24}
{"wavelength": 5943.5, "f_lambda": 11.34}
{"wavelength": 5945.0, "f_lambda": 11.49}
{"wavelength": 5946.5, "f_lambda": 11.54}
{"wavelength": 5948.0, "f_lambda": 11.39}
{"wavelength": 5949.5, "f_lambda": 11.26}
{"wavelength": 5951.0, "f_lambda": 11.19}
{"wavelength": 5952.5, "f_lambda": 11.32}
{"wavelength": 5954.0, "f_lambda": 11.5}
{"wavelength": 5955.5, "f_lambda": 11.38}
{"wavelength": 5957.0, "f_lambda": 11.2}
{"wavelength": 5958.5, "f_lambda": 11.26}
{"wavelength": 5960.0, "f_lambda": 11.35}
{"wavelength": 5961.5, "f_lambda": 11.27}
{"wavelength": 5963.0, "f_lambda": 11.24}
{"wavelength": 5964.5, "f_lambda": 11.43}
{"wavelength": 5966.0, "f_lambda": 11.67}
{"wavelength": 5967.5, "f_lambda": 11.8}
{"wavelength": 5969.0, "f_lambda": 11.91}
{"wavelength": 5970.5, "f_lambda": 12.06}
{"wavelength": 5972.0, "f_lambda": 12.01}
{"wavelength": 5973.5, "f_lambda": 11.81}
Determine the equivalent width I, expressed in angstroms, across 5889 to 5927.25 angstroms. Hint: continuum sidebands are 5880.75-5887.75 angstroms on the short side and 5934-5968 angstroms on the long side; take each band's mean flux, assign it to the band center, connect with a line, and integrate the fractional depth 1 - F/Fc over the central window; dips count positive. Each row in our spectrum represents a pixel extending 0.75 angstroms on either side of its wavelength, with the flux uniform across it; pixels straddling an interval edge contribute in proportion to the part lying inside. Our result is 1.8 angstroms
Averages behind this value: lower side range 10.3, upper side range 11.4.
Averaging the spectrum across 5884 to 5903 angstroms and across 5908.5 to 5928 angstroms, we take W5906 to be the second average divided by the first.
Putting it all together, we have 1.2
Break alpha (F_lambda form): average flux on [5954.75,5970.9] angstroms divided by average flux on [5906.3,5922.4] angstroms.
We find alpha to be 1.0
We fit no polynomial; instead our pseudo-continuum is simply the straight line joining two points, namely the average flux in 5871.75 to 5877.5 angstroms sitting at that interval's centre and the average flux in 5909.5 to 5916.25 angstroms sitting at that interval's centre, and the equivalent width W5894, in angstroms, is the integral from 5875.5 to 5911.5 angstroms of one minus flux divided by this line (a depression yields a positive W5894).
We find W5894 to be 4.4 angstroms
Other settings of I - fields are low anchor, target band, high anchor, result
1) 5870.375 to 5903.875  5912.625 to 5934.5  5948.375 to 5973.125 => -1.1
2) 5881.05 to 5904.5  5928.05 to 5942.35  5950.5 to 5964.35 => -0.9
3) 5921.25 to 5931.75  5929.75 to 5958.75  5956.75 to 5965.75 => -0.1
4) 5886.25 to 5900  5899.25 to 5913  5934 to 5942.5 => -1.2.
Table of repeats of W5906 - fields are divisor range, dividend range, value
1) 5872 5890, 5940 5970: 1.07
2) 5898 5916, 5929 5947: 1.09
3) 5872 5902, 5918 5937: 1.14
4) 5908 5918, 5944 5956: 1.03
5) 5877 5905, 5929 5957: 1.17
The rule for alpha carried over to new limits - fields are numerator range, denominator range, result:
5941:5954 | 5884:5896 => 1.26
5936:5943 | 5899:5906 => 1.14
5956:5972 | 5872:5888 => 1.06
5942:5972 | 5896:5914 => 1.13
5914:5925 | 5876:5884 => 1.02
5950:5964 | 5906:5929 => 1.02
